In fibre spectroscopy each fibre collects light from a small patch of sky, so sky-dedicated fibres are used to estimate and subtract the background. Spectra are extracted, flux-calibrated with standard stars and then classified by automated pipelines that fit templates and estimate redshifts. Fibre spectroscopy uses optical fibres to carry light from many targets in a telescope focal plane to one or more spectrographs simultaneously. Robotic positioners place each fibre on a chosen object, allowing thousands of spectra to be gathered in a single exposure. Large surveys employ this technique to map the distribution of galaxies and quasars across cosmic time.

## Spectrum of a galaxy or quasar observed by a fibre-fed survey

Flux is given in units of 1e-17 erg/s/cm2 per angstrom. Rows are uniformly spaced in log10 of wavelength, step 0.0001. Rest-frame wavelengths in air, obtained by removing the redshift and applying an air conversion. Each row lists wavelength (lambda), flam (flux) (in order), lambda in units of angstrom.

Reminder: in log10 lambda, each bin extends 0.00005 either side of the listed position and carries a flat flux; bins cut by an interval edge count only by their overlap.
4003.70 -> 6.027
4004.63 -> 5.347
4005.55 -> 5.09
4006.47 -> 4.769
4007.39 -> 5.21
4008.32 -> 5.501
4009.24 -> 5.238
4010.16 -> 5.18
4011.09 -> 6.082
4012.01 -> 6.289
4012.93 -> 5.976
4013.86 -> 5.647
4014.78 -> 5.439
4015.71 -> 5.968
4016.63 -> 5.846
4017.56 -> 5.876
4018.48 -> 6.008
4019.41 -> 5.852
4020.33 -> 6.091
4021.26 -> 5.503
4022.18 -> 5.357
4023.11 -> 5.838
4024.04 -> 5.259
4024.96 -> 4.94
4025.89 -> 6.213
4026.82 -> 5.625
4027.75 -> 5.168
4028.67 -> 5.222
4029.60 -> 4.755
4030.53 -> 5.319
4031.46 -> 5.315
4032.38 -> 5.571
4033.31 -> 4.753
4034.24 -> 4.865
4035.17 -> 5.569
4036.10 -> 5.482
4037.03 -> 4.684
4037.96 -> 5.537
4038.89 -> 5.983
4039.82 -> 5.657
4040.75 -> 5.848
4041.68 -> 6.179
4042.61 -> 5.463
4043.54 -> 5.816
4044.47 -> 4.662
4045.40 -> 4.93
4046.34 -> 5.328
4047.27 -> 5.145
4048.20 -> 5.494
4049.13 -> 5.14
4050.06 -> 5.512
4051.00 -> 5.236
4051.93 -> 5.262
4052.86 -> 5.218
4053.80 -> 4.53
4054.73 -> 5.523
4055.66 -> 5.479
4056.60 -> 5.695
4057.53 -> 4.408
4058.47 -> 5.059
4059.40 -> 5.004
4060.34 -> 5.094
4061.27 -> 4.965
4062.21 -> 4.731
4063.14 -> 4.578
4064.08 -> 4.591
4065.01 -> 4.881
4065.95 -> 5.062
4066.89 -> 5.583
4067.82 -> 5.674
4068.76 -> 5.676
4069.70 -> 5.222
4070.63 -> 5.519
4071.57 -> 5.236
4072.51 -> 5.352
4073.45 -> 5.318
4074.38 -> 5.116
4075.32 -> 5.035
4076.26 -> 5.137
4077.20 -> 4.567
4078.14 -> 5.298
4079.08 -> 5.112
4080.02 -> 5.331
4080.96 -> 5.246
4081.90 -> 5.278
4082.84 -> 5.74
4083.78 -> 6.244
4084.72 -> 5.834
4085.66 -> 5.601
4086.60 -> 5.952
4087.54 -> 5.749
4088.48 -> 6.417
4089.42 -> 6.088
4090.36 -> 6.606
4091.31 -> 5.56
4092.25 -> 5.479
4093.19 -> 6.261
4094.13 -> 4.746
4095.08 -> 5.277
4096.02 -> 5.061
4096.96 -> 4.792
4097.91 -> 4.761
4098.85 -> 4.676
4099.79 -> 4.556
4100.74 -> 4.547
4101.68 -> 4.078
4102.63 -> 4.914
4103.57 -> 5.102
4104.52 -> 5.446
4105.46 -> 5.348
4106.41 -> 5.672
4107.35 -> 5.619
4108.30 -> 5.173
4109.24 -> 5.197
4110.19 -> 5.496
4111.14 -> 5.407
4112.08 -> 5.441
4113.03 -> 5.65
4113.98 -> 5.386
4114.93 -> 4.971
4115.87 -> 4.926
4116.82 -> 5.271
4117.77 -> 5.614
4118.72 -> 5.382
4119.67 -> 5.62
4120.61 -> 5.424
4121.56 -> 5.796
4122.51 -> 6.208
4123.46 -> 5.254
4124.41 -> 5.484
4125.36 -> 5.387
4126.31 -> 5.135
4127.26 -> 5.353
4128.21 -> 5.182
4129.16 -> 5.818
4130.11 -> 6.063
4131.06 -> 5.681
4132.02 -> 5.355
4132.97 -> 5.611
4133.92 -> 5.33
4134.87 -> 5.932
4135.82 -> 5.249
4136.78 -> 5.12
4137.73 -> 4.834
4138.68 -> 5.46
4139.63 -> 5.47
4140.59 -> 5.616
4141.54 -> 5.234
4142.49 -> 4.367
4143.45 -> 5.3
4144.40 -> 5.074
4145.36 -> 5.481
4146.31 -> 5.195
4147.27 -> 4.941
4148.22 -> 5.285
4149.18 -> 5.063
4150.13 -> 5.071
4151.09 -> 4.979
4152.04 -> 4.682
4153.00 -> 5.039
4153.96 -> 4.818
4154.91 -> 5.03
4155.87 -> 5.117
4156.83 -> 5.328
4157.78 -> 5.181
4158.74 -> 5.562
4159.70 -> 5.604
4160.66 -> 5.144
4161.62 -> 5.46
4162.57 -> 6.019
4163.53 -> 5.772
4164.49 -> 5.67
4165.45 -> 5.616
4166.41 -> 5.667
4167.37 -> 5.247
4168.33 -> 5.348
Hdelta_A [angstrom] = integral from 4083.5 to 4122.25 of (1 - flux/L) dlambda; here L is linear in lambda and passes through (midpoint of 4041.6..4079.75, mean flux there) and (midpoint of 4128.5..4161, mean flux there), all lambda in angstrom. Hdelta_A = -1.3 angstrom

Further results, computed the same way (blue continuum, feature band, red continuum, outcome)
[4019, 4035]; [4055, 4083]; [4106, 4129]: 1.3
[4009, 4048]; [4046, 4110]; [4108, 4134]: 2.5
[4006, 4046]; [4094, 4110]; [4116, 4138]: 1.4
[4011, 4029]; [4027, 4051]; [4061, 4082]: 0.7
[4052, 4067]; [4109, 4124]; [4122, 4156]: -0.7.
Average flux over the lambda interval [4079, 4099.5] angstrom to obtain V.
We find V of 5.54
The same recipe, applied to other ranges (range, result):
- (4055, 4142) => 5.34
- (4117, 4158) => 5.32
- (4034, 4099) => 5.34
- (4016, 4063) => 5.36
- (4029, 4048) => 5.34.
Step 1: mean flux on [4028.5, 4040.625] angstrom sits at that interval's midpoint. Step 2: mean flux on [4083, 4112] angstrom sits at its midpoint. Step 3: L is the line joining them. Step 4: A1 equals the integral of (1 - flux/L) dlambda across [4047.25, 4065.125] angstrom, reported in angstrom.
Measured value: 0.9 angstrom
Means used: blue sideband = 5.3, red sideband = 5.39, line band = 5.08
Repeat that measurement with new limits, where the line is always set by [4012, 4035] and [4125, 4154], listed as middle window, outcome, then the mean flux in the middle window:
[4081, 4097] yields -0.9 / 5.7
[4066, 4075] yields 0.1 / 5.39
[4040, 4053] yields 0.2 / 5.39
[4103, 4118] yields 0.0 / 5.35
